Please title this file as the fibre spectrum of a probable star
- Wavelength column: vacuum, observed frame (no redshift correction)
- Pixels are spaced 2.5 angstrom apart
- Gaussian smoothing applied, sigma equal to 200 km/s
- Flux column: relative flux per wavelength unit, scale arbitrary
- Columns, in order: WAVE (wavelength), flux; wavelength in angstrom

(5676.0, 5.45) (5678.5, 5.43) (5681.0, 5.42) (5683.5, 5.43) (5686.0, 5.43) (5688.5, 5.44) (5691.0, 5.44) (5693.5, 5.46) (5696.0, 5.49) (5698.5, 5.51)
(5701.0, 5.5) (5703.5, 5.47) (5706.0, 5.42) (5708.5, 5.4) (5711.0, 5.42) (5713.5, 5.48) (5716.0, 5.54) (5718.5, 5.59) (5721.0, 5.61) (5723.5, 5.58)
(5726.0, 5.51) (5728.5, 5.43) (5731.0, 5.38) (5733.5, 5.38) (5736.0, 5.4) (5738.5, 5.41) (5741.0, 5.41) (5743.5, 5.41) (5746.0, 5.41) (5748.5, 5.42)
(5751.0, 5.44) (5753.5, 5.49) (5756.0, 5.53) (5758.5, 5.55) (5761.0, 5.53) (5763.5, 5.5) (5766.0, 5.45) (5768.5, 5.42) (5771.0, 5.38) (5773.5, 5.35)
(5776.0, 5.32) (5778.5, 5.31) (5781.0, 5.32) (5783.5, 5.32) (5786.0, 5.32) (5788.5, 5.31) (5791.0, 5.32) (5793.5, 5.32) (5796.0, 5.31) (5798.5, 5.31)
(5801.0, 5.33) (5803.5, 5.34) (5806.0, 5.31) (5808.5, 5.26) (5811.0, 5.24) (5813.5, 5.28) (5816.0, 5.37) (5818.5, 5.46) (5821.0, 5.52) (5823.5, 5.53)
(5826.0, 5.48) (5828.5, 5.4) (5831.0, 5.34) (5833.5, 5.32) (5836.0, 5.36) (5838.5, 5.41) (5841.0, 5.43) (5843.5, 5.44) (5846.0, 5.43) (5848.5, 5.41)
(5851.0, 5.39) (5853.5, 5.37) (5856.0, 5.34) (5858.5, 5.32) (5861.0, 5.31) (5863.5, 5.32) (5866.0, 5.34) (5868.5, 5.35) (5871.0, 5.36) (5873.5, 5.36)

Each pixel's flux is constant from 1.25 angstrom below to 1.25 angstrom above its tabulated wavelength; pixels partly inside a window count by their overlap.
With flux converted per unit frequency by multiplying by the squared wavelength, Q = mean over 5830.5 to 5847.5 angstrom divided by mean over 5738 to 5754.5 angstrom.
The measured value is 1.03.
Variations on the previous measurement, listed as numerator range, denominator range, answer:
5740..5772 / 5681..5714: 1.02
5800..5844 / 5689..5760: 1.02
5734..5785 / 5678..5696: 1.02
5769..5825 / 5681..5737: 1.01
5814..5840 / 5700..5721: 1.03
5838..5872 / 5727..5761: 1.03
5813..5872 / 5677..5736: 1.03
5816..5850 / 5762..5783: 1.03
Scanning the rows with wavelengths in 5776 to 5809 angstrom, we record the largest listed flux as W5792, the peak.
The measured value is 5.34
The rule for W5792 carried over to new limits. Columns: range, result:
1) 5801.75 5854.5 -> 5.53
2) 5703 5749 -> 5.61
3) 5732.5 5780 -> 5.55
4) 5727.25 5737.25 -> 5.43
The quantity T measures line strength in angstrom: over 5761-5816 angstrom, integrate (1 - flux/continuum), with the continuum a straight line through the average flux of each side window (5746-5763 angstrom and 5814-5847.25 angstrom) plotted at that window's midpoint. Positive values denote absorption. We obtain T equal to 1.2 angstrom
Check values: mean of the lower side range 5.49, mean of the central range 5.34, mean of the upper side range 5.42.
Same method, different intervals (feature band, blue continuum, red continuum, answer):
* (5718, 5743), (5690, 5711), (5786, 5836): -0.2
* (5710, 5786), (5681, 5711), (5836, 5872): -0.2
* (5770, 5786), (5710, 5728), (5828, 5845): 0.4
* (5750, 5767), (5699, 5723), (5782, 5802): -0.3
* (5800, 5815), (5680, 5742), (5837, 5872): 0.3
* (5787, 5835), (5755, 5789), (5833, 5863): 0.3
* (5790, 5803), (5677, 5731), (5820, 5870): 0.2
